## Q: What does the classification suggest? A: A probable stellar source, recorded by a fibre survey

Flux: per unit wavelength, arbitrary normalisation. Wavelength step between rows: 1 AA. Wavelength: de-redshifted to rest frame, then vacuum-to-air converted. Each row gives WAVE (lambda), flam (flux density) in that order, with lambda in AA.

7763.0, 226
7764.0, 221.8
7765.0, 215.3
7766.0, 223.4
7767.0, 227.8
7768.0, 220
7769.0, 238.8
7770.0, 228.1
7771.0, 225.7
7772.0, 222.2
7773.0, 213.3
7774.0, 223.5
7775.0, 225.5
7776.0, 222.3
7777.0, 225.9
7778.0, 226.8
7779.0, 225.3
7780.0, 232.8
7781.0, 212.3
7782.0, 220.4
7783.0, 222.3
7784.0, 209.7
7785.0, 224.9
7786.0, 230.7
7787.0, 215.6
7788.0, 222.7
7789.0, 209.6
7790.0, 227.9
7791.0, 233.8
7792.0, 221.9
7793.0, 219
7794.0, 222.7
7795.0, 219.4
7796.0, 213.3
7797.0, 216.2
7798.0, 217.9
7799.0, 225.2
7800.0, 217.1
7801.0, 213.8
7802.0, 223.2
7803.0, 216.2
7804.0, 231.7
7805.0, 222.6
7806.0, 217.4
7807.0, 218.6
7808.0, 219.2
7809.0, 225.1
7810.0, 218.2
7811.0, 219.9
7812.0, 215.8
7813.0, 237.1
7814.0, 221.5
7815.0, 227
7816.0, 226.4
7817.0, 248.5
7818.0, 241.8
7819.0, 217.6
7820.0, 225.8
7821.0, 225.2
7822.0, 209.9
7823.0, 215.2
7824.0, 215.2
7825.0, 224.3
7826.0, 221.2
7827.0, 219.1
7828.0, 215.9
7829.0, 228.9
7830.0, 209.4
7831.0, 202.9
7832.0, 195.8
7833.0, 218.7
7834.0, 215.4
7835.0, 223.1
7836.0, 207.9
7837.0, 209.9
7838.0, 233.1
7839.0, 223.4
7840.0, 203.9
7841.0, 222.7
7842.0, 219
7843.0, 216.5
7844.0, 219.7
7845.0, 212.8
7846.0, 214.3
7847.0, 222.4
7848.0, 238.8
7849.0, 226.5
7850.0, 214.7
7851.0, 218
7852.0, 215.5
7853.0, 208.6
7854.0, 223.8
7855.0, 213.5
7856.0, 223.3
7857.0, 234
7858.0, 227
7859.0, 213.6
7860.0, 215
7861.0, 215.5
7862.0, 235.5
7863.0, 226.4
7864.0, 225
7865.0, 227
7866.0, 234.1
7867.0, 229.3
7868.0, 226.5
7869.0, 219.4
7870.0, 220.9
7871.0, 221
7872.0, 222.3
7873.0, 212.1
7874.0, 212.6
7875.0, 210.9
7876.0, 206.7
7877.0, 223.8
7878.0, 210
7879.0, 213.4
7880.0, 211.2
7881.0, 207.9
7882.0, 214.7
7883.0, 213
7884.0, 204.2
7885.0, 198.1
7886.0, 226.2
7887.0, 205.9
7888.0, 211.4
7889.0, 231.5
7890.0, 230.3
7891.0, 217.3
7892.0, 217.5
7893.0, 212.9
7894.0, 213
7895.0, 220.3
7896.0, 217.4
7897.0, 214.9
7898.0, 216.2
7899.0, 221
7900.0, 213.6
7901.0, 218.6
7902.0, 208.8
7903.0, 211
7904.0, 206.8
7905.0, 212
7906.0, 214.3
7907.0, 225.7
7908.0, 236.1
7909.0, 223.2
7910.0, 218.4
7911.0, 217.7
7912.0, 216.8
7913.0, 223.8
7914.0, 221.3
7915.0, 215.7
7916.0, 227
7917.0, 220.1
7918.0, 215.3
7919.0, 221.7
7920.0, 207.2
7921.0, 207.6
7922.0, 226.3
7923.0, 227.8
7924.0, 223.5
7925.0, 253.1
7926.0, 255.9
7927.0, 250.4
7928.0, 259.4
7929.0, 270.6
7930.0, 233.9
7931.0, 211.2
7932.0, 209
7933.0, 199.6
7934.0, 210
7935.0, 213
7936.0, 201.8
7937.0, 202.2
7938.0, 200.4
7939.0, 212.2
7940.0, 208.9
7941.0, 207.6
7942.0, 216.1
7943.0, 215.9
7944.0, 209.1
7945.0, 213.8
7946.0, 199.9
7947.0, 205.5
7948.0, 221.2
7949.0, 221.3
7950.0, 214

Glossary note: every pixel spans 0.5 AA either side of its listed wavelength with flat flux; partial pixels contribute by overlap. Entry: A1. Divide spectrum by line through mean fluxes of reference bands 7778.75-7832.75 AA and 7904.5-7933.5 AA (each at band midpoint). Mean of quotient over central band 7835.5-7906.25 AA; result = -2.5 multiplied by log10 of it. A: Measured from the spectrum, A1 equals 0.03 mag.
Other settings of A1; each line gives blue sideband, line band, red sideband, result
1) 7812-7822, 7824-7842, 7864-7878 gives 0.05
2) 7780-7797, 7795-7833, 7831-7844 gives -0.01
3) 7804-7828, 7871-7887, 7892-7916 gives 0.03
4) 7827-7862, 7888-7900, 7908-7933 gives 0.03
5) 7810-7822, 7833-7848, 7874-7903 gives 0.02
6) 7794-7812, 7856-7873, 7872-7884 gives -0.05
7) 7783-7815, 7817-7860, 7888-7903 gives 0.00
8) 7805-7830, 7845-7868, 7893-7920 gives -0.01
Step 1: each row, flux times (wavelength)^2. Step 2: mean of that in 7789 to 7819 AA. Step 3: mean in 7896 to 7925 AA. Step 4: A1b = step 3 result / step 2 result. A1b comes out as 1.0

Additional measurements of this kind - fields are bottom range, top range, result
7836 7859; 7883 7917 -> 1.00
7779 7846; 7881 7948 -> 1.02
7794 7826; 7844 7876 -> 1.01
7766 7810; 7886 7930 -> 1.04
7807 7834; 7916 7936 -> 1.05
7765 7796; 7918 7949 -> 1.03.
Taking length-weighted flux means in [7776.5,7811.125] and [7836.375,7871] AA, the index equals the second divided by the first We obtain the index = 1.00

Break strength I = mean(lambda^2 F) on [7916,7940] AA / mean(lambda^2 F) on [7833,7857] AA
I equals 1.04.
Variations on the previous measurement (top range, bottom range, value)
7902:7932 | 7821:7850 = 1.06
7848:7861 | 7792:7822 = 1.00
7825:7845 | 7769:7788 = 0.98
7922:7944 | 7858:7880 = 1.03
